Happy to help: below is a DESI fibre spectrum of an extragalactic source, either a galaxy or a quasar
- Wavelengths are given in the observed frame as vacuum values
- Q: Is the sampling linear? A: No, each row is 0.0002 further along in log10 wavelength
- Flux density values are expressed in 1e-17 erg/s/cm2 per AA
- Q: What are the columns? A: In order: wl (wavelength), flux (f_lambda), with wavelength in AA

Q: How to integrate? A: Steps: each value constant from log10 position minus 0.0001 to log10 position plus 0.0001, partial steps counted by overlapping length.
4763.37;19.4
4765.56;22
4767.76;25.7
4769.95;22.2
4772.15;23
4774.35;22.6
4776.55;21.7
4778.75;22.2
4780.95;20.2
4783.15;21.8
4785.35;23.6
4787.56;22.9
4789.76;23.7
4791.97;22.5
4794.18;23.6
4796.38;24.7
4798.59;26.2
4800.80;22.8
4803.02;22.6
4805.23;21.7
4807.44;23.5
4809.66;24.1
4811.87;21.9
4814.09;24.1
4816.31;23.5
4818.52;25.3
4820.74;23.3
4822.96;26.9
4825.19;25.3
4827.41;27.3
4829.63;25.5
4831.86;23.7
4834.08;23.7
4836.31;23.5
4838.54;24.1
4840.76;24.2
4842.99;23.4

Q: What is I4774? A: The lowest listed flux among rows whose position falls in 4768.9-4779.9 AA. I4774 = 21.7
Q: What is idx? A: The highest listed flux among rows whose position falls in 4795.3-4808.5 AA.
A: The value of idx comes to 26.2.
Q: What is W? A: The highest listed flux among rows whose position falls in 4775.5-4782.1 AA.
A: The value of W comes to 22.2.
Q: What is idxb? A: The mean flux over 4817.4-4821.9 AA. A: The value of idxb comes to 24.4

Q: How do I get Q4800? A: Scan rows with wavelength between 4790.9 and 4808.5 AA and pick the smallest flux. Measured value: 21.7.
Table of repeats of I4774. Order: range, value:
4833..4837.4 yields 23.5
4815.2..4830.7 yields 23.3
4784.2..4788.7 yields 22.9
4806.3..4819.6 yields 21.9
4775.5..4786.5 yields 20.2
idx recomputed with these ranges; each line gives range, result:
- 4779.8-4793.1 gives 23.7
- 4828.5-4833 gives 25.5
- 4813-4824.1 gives 26.9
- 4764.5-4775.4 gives 25.7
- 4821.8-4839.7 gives 27.3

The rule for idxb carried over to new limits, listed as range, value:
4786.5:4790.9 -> 23.3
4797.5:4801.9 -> 24.5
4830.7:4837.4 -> 23.6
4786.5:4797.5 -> 23.5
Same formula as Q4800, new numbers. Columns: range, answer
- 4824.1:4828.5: 25.3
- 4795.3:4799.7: 24.7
